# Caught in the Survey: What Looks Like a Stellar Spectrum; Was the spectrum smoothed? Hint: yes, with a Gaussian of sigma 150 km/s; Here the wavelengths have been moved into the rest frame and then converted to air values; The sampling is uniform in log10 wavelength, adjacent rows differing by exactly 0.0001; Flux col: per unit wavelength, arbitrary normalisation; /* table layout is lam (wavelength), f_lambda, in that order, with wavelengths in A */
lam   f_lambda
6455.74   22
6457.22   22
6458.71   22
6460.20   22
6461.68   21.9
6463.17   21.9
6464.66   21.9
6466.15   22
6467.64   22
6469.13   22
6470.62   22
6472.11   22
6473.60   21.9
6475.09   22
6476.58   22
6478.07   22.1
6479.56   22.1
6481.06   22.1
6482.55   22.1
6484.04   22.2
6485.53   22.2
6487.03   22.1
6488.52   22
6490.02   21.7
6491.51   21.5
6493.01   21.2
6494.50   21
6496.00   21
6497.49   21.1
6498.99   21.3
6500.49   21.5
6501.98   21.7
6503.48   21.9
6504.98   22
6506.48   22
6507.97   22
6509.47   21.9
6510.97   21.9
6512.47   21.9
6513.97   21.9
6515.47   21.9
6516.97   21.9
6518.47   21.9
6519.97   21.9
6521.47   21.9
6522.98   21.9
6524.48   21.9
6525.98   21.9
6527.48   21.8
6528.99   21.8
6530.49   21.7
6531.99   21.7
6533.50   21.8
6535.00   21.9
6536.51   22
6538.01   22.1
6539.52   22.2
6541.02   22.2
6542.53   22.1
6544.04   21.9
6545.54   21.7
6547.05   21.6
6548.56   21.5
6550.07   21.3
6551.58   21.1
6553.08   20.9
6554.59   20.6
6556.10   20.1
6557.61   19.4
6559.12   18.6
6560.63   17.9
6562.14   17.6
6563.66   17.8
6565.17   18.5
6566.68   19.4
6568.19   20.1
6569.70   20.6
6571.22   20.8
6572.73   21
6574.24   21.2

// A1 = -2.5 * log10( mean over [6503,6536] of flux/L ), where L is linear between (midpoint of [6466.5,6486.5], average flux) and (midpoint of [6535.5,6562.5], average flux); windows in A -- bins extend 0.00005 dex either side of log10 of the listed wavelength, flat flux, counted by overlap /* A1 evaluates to -0.03 mag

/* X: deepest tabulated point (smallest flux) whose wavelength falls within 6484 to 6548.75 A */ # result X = 21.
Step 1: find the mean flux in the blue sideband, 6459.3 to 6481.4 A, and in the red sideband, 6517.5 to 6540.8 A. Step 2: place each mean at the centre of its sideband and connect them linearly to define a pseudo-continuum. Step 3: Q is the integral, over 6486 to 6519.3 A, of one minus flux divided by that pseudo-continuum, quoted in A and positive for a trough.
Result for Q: 0.4 A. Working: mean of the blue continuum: 22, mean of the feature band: 21.7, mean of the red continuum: 21.9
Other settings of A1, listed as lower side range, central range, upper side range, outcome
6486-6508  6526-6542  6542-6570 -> -0.064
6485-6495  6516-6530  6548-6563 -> -0.057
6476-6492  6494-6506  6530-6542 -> 0.028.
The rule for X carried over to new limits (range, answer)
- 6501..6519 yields 21.7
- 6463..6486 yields 21.9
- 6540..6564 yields 17.6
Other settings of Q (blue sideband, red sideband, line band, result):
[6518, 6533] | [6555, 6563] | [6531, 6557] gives -1.8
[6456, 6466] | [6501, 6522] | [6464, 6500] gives 0.2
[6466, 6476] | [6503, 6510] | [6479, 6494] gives 0.1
